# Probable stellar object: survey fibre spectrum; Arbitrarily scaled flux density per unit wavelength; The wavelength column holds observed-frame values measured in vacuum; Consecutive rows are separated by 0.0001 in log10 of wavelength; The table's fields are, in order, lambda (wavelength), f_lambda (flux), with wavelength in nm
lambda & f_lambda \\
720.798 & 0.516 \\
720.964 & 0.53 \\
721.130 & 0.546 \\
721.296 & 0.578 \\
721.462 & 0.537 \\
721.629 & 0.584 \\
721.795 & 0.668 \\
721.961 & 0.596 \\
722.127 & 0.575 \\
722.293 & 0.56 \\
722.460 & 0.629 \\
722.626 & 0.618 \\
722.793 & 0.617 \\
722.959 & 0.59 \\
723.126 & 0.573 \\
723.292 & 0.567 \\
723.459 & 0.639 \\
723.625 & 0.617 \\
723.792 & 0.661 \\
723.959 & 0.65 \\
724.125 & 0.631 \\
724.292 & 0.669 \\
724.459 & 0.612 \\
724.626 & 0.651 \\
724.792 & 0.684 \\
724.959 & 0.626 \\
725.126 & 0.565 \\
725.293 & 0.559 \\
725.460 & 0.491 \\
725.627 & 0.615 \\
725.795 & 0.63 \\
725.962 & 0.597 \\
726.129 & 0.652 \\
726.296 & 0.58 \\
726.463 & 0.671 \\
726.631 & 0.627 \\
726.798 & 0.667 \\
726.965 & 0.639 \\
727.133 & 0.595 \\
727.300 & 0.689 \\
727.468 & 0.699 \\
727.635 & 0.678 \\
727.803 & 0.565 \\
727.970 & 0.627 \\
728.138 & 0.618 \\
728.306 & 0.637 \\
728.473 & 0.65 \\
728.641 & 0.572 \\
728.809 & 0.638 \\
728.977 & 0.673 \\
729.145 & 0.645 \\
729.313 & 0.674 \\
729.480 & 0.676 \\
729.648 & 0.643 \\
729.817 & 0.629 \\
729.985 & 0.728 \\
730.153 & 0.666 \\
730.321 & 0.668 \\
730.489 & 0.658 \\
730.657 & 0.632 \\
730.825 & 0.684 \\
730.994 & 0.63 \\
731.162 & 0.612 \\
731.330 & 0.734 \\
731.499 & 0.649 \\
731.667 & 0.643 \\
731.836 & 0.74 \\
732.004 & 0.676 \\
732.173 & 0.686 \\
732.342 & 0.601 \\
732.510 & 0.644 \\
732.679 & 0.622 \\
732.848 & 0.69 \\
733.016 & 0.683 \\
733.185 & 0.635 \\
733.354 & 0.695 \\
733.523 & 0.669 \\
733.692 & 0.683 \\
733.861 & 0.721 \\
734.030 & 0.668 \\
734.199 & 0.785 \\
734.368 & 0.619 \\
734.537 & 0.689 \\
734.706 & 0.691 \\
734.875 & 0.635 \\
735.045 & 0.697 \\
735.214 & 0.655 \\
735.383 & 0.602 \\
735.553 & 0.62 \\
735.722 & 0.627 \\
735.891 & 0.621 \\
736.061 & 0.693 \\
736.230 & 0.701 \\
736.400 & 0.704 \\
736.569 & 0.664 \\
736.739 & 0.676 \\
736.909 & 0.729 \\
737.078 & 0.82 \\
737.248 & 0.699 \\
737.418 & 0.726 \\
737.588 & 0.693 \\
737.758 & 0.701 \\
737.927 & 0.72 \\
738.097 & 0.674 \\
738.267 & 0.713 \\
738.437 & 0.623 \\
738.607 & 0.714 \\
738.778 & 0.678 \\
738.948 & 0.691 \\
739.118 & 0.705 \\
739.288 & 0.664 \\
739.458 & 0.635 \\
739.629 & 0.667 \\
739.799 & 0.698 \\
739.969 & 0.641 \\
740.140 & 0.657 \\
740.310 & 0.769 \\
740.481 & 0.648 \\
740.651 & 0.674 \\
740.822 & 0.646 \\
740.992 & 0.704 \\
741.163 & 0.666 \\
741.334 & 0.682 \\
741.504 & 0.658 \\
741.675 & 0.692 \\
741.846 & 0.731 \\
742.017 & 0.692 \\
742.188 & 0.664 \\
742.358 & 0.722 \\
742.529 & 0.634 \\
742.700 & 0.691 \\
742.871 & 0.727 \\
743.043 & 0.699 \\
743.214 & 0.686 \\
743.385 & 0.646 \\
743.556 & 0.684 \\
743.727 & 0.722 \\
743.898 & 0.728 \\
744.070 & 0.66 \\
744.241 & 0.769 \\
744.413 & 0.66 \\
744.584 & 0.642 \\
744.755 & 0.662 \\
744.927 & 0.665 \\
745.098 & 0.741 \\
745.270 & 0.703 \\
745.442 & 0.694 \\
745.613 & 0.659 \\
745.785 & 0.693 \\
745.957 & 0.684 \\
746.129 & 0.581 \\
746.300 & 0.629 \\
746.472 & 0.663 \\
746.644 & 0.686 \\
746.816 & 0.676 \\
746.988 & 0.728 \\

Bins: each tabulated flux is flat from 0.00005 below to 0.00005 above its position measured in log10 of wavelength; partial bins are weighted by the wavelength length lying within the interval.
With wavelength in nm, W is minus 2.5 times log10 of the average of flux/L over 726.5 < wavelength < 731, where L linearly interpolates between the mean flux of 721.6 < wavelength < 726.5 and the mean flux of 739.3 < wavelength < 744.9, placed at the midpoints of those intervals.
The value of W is -0.03 mag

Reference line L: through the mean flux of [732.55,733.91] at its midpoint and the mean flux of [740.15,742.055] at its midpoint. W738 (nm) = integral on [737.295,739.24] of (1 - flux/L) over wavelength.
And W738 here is -0.04 nm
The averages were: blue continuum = 0.672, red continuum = 0.686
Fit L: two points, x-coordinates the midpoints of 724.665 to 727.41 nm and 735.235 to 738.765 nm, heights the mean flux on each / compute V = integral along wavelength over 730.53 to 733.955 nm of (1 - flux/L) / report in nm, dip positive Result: -0.05 nm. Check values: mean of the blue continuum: 0.619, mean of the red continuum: 0.685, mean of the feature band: 0.666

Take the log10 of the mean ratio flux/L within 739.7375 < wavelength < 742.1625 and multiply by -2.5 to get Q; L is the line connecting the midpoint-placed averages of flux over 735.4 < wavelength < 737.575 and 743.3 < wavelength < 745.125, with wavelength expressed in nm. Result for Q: 0.01 mag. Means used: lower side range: 0.687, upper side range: 0.688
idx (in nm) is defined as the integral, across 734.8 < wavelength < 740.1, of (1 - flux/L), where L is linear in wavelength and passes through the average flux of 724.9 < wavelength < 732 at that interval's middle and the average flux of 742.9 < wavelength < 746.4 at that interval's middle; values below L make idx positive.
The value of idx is -0.137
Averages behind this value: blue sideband 0.64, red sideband 0.681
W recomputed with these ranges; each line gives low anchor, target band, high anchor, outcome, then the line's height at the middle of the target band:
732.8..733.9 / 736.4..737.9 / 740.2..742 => -0.05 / 0.684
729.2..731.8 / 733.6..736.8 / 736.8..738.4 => 0.04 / 0.698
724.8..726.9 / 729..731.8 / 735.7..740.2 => -0.04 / 0.639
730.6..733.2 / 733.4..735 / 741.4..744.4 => -0.03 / 0.668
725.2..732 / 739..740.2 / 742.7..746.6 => 0.00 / 0.669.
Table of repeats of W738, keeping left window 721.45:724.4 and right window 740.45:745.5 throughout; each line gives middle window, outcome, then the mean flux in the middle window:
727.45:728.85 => 0.01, 0.628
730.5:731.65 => -0.02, 0.656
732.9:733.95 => -0.05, 0.681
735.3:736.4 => 0.02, 0.649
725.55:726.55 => 0.00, 0.624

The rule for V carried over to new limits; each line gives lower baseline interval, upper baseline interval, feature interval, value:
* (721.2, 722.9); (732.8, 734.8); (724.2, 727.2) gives 0.02 nm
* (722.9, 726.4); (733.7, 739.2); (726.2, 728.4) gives -0.03 nm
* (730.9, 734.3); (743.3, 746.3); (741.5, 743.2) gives -0.03 nm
